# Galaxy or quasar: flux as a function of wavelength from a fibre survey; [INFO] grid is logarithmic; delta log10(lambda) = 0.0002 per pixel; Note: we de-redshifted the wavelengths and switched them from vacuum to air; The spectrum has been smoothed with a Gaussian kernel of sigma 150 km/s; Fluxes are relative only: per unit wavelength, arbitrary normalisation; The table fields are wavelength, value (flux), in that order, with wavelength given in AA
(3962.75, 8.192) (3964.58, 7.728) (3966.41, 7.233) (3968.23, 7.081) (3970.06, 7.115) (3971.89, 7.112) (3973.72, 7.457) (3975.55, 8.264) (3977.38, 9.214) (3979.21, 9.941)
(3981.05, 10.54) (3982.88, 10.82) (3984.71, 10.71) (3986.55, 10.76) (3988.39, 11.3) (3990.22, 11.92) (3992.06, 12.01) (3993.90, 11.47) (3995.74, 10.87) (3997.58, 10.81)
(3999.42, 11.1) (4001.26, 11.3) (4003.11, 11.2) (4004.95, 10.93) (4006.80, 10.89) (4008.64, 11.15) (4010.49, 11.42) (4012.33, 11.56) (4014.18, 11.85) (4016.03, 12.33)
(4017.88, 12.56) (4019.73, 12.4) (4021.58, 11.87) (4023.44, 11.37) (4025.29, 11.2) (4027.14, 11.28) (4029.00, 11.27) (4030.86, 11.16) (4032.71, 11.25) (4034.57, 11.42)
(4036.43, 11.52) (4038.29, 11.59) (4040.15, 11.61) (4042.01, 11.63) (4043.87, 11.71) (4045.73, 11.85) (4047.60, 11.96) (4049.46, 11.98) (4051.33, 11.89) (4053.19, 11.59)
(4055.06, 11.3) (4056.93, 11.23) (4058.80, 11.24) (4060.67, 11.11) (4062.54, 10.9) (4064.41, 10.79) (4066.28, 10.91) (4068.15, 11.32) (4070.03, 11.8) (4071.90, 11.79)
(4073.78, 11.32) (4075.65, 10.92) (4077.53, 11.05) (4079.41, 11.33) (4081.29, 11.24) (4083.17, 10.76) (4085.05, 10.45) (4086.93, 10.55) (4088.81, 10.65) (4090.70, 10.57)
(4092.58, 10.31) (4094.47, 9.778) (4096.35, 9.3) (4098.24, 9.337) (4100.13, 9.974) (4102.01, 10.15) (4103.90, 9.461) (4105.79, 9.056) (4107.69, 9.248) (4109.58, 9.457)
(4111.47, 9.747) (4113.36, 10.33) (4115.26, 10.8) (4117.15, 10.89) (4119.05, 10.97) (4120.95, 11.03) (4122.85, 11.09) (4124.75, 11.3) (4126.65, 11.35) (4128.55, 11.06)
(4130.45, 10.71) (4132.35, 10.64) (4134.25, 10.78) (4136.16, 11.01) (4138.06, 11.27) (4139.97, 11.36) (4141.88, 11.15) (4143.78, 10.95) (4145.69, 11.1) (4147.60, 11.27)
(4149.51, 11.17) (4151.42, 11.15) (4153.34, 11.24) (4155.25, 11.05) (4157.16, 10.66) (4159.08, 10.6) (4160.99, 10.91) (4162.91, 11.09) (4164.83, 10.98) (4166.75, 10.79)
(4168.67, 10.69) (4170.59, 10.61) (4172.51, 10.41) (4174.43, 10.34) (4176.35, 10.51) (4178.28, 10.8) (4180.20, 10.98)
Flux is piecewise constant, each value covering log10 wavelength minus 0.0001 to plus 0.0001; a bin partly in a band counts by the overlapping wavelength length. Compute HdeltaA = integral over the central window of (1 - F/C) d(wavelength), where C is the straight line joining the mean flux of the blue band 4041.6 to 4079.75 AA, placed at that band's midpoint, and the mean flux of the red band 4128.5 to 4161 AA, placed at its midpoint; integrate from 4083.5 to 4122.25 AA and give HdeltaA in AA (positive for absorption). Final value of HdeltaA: 3.7 AA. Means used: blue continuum 11.4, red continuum 11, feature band 10.1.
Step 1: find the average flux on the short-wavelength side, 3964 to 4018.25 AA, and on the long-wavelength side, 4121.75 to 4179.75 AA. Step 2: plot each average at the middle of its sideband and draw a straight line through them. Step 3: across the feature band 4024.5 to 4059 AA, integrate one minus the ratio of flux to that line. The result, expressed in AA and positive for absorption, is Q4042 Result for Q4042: -3.4 AA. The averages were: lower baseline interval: 10.3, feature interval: 11.5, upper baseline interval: 10.9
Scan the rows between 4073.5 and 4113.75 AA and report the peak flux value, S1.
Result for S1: 11.33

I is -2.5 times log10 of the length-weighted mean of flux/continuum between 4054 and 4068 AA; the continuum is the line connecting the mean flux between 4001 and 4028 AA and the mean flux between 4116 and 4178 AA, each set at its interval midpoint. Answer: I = 0.02 mag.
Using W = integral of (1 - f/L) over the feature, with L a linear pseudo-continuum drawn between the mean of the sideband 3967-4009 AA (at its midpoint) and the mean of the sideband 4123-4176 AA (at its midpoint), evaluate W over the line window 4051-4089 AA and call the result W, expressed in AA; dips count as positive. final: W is -2.2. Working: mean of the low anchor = 10.1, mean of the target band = 11.1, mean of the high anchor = 10.9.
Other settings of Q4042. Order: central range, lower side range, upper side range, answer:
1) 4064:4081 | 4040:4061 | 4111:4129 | 0.2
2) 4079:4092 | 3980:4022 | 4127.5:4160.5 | 0.5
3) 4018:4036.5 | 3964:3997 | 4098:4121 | -3.4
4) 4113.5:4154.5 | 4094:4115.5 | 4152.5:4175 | -3.3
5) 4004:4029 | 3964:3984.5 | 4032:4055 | -2.8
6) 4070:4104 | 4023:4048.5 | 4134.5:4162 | 2.2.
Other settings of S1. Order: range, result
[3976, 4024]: 12.56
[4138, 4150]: 11.36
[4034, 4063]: 11.98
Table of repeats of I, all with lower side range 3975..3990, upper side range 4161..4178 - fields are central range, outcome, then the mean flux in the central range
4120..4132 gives -0.05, 11.1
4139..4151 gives -0.05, 11.2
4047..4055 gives -0.13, 11.8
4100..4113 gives 0.10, 9.6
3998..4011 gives -0.08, 11.1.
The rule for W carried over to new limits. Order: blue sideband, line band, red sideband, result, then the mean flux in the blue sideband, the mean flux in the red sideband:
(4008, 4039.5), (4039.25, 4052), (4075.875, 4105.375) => -0.7 AA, 11.6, 10.3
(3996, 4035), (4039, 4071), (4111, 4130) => -0.7 AA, 11.4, 10.9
